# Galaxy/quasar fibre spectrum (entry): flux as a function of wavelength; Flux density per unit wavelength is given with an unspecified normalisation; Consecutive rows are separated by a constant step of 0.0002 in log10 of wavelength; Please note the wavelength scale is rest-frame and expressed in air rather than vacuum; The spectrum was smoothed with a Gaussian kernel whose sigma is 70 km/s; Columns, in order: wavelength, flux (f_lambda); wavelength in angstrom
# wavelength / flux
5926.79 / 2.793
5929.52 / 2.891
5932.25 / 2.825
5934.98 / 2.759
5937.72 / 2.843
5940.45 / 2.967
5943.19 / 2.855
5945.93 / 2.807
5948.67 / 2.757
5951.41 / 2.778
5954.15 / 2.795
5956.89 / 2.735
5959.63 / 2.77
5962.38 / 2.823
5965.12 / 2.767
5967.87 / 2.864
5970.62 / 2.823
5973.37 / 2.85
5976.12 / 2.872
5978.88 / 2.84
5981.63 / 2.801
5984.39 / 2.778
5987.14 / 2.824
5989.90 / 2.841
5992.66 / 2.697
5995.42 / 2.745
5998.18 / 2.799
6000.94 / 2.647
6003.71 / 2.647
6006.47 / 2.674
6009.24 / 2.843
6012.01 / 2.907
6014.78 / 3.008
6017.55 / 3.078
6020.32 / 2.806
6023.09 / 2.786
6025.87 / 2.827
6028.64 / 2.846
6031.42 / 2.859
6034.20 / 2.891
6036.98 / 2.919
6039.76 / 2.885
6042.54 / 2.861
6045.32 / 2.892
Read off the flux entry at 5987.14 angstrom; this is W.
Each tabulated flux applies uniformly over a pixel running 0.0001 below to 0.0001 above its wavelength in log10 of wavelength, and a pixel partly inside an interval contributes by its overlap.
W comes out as 2.824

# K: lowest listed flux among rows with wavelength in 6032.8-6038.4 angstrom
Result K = 2.891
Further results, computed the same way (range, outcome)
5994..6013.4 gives 2.647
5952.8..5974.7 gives 2.735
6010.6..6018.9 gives 2.907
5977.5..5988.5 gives 2.778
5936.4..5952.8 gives 2.757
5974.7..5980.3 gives 2.84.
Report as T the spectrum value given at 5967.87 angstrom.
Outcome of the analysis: 2.864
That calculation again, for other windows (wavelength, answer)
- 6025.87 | 2.827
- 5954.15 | 2.795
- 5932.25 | 2.825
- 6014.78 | 3.008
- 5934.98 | 2.759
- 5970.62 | 2.823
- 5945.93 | 2.807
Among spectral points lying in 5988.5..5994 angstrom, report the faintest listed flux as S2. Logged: 2.697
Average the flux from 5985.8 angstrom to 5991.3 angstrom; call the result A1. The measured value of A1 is 2.83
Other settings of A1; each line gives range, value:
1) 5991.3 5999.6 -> 2.75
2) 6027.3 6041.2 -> 2.88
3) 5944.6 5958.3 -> 2.78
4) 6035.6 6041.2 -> 2.9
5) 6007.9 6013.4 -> 2.87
